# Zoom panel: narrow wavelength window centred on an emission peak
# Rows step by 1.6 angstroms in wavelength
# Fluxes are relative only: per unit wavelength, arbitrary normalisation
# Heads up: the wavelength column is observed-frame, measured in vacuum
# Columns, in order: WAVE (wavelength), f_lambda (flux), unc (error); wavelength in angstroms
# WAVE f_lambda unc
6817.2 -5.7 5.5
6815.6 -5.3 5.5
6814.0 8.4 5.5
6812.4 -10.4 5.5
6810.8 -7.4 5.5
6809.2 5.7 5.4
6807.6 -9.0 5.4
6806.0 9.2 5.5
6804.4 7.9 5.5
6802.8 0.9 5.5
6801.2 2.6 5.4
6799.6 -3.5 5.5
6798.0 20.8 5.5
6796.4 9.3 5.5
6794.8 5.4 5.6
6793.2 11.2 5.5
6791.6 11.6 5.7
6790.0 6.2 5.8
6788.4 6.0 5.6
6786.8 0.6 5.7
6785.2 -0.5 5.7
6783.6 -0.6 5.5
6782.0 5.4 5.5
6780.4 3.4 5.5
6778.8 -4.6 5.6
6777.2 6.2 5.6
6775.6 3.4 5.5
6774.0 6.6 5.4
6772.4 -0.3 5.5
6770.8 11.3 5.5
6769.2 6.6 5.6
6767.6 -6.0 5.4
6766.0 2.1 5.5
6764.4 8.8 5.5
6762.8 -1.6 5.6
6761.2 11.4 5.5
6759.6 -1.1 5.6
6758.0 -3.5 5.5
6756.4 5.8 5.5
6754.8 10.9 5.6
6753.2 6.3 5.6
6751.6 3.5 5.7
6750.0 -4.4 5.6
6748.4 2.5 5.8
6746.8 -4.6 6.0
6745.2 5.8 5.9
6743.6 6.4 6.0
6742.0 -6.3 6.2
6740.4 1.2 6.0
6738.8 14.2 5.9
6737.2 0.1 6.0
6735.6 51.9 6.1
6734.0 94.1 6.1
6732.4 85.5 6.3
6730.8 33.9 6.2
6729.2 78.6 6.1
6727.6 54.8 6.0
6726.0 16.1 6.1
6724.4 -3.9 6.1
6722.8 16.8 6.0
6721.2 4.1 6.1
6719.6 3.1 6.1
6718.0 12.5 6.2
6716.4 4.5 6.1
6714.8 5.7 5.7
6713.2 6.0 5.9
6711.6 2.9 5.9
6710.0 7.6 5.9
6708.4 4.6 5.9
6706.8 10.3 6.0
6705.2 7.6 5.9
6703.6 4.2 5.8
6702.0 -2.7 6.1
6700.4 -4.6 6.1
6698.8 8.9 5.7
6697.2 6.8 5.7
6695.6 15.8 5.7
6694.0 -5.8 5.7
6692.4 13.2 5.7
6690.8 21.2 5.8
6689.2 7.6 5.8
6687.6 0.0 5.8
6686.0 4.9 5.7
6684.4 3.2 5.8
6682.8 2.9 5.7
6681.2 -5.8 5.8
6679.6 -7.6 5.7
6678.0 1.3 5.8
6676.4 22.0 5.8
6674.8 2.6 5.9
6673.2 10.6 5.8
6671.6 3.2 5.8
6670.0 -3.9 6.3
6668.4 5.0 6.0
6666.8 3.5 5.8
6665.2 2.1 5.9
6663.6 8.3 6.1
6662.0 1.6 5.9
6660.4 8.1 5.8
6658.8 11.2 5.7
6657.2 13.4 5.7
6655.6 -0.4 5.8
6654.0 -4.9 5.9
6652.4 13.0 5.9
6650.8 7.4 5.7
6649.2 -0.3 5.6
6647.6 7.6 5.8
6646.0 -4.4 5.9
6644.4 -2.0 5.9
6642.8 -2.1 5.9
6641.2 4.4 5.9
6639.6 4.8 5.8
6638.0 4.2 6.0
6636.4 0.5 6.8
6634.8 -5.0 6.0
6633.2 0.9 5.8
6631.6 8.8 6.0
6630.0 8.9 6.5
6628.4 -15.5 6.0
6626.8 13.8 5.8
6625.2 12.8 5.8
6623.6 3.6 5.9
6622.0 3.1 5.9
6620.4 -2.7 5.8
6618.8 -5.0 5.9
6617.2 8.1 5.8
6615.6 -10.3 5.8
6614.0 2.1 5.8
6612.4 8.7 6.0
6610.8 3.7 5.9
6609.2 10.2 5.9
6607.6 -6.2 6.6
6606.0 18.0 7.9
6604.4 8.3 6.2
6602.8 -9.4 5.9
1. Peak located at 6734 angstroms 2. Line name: [O II] 3727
